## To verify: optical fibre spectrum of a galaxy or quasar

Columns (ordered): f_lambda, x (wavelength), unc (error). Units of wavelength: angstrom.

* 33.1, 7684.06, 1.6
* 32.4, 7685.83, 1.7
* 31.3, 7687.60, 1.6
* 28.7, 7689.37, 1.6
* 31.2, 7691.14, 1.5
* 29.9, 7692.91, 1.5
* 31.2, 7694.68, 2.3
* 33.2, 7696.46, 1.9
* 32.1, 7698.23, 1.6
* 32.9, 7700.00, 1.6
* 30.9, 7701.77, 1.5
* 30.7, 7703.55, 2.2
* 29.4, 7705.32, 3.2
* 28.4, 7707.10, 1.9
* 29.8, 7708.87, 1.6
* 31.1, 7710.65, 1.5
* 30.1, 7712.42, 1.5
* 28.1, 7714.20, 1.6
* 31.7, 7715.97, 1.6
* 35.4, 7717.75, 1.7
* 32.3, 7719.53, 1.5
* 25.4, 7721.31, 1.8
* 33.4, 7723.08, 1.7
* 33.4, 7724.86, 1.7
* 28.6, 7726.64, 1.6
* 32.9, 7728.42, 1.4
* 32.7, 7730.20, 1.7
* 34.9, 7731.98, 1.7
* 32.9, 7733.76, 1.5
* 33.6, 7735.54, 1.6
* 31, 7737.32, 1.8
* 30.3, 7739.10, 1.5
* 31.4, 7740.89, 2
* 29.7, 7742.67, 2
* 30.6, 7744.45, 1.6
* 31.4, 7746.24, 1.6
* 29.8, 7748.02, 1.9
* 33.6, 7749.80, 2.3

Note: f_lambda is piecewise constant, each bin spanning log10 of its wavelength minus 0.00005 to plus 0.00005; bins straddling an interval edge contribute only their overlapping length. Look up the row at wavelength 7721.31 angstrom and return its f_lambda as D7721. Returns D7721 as 25.4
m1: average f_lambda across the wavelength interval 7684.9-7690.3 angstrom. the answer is 30.8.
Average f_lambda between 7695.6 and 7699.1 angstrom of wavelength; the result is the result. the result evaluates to 32.7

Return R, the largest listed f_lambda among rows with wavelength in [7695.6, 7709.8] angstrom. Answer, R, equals 33.2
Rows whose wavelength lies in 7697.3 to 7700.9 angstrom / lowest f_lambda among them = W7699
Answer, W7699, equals 32.1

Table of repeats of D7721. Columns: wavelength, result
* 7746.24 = 31.4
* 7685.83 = 32.4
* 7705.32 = 29.4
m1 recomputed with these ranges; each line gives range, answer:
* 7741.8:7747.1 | 30.5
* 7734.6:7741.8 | 31.6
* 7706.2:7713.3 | 29.9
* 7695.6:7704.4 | 32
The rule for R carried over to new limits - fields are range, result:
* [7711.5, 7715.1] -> 30.1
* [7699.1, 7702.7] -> 32.9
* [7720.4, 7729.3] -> 33.4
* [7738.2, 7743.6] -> 31.4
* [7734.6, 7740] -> 33.6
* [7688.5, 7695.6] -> 31.2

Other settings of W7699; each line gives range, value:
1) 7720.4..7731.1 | 25.4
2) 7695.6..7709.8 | 28.4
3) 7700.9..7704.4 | 30.7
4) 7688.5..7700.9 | 28.7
